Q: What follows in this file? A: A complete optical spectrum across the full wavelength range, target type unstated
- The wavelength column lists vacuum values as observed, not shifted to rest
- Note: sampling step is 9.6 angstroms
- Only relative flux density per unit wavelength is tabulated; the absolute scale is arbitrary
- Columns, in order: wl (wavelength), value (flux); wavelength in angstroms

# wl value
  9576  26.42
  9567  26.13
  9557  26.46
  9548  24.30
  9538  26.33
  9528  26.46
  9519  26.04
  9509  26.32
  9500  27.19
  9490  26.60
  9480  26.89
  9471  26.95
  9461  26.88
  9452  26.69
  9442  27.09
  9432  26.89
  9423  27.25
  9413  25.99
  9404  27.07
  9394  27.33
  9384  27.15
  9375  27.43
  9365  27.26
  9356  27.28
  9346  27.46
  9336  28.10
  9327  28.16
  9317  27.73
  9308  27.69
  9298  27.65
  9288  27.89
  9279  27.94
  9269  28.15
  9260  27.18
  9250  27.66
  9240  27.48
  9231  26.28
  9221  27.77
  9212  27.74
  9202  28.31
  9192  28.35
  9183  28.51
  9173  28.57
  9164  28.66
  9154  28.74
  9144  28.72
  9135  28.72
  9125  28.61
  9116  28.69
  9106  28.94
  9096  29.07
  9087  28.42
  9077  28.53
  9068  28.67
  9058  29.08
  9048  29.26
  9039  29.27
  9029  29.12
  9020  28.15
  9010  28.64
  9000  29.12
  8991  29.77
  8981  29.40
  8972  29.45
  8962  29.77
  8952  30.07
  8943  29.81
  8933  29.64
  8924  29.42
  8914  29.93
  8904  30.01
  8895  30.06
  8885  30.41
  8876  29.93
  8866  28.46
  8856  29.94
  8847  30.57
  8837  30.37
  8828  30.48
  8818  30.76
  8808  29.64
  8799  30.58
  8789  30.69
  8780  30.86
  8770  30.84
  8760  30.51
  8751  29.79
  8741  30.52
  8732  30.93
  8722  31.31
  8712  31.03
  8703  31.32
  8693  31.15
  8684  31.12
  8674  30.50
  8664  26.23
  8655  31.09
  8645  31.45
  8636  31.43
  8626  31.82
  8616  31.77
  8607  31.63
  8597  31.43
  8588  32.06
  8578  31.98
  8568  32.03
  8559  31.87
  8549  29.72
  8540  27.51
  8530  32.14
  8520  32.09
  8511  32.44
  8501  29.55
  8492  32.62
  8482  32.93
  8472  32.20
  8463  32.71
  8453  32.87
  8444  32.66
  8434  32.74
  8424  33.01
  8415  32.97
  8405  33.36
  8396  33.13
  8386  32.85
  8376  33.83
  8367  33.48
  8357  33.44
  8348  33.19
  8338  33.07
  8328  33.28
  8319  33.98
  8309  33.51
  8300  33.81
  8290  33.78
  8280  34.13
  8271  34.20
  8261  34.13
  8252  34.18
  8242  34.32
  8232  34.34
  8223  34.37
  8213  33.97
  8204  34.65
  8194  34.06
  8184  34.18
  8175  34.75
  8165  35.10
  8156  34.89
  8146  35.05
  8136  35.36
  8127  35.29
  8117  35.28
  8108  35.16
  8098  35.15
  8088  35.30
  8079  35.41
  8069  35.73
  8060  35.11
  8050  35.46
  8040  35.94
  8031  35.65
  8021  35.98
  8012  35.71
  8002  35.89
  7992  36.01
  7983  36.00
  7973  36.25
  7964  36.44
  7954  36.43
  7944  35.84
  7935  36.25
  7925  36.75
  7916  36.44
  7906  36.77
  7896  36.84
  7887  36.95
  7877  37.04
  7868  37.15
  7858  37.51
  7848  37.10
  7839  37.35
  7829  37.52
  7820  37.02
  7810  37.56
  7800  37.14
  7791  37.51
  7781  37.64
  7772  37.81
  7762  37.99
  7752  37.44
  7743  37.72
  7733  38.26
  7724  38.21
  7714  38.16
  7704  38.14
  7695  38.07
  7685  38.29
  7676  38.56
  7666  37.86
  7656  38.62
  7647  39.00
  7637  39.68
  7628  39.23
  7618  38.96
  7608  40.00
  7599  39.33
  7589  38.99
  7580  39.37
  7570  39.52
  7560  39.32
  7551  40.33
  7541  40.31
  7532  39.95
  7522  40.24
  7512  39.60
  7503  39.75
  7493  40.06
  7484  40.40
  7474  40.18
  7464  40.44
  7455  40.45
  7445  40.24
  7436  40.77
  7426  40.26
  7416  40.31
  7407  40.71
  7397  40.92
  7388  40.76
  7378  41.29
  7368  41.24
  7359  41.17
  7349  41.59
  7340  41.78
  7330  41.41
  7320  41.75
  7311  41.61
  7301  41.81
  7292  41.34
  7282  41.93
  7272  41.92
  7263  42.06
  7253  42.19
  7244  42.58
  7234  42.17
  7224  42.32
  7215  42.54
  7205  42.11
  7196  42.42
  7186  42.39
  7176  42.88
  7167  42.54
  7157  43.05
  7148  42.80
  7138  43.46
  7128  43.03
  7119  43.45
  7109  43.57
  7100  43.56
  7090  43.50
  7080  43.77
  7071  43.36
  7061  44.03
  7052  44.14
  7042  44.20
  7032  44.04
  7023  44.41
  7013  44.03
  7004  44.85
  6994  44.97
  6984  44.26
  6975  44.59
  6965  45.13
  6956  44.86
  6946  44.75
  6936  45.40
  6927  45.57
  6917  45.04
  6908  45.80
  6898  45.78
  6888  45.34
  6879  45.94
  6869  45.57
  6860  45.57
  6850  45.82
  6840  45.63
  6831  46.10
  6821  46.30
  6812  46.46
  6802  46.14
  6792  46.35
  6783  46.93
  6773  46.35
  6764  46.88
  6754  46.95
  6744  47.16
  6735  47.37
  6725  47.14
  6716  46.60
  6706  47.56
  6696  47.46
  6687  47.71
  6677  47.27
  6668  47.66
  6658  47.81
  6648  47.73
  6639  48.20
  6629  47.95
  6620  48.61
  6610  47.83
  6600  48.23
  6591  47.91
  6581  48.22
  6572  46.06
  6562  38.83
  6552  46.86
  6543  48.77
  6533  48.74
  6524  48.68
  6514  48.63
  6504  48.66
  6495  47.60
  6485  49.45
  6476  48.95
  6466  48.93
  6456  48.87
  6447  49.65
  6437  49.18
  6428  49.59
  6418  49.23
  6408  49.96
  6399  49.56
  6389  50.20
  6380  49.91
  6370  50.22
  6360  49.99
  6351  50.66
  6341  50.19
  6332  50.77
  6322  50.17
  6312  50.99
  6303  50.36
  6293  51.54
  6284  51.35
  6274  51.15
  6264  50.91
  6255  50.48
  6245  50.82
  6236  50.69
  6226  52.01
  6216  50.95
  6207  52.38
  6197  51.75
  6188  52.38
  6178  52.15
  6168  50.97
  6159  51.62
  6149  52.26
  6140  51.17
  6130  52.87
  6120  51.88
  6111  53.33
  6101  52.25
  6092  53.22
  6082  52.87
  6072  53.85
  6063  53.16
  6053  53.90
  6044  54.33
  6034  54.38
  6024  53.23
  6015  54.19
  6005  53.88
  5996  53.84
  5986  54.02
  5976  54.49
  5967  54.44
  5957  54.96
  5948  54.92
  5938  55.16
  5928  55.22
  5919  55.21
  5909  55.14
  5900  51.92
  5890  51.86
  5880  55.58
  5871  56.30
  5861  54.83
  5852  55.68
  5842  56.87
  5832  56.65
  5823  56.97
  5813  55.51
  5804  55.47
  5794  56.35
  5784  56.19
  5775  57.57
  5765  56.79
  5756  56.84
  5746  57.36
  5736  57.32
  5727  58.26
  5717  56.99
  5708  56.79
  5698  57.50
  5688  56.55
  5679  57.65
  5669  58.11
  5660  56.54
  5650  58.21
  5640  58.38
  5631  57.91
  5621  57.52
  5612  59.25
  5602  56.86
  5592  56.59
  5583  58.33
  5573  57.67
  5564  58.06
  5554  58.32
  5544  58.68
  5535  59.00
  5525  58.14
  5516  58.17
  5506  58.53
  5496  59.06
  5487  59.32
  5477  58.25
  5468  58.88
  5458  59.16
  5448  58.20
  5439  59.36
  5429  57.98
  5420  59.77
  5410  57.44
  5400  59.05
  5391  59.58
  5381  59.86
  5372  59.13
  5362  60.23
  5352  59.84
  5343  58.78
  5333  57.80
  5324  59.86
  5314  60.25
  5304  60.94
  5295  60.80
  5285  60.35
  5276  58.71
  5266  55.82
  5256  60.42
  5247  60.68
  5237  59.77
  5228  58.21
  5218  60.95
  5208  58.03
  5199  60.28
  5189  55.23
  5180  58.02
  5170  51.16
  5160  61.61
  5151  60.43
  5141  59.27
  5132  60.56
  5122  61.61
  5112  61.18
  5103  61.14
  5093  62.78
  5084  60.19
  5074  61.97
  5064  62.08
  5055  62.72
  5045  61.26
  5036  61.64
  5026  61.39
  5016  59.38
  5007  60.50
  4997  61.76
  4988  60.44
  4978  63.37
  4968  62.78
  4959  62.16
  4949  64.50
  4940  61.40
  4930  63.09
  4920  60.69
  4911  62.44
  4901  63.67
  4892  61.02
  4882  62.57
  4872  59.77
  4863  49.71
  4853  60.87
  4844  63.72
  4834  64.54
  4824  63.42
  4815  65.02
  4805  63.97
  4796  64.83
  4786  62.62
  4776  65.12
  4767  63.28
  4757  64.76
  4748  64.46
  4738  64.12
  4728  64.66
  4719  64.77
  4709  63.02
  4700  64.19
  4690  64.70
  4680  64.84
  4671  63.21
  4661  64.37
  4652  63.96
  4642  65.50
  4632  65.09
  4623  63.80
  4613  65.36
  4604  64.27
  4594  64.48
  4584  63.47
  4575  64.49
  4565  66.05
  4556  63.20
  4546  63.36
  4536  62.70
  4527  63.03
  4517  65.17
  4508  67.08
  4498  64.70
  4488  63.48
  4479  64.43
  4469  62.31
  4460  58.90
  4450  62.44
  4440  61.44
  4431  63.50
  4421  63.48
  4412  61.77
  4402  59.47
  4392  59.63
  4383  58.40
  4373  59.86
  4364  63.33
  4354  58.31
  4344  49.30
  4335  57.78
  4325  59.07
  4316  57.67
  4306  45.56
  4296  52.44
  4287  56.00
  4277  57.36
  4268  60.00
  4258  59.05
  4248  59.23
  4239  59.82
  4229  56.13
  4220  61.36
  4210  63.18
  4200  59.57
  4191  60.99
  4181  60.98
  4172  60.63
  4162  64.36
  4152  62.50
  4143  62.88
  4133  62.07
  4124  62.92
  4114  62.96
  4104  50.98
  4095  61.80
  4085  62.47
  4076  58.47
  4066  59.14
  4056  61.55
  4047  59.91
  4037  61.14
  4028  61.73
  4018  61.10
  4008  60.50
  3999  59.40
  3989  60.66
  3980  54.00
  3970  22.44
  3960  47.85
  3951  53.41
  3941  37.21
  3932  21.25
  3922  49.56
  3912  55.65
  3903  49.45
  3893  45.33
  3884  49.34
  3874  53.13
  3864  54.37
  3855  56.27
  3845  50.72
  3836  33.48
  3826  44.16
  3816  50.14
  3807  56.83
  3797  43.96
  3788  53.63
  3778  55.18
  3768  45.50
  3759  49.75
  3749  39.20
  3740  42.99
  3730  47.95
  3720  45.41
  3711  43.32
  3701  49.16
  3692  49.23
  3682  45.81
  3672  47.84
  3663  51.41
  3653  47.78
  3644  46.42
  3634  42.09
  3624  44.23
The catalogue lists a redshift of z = 0.00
